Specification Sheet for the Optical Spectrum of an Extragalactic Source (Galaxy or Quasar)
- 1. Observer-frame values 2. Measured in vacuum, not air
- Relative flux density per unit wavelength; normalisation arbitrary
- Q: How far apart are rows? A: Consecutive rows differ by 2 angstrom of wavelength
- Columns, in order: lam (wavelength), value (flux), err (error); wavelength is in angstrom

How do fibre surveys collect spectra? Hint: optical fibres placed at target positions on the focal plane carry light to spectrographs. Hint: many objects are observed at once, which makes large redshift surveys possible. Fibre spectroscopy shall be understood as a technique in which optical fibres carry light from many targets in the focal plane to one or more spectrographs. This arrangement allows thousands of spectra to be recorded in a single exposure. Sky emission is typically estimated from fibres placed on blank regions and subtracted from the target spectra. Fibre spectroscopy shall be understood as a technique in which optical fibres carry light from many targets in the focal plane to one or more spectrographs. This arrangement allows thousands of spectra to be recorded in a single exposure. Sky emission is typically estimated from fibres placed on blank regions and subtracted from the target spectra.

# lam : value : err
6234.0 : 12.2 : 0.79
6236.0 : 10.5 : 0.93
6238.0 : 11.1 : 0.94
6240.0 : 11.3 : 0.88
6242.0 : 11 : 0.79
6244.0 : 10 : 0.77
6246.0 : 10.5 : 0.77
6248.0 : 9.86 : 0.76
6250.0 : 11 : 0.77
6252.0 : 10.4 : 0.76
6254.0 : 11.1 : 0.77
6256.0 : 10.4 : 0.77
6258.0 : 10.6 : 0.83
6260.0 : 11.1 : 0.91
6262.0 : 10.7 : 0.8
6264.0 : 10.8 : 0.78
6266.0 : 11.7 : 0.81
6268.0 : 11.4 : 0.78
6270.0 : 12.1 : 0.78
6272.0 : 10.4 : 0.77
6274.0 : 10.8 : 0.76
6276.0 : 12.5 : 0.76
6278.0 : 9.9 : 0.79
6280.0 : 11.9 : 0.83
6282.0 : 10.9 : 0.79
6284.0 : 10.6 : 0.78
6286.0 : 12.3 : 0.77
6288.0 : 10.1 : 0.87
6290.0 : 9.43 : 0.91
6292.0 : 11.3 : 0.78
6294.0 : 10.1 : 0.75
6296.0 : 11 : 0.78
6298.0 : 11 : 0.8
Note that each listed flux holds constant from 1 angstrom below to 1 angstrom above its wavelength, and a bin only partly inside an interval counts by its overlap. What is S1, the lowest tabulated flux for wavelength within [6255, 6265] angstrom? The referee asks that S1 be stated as 10.4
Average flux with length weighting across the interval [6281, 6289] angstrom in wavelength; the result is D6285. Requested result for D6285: 11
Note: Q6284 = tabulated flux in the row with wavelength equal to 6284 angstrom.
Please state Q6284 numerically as 10.6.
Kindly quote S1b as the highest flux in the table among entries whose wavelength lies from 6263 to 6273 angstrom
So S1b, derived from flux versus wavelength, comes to 12.1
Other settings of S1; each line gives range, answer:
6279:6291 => 9.43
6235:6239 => 10.5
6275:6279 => 9.9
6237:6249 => 9.86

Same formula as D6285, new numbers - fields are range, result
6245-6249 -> 10.2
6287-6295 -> 10.2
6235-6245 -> 10.8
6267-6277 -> 11.4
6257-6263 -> 10.8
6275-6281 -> 11.4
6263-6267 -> 11.2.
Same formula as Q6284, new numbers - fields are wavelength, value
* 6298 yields 11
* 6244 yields 10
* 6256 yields 10.4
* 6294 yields 10.1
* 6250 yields 11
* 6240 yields 11.3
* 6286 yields 12.3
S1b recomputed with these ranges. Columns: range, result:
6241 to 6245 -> 11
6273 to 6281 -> 12.5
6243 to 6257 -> 11.1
